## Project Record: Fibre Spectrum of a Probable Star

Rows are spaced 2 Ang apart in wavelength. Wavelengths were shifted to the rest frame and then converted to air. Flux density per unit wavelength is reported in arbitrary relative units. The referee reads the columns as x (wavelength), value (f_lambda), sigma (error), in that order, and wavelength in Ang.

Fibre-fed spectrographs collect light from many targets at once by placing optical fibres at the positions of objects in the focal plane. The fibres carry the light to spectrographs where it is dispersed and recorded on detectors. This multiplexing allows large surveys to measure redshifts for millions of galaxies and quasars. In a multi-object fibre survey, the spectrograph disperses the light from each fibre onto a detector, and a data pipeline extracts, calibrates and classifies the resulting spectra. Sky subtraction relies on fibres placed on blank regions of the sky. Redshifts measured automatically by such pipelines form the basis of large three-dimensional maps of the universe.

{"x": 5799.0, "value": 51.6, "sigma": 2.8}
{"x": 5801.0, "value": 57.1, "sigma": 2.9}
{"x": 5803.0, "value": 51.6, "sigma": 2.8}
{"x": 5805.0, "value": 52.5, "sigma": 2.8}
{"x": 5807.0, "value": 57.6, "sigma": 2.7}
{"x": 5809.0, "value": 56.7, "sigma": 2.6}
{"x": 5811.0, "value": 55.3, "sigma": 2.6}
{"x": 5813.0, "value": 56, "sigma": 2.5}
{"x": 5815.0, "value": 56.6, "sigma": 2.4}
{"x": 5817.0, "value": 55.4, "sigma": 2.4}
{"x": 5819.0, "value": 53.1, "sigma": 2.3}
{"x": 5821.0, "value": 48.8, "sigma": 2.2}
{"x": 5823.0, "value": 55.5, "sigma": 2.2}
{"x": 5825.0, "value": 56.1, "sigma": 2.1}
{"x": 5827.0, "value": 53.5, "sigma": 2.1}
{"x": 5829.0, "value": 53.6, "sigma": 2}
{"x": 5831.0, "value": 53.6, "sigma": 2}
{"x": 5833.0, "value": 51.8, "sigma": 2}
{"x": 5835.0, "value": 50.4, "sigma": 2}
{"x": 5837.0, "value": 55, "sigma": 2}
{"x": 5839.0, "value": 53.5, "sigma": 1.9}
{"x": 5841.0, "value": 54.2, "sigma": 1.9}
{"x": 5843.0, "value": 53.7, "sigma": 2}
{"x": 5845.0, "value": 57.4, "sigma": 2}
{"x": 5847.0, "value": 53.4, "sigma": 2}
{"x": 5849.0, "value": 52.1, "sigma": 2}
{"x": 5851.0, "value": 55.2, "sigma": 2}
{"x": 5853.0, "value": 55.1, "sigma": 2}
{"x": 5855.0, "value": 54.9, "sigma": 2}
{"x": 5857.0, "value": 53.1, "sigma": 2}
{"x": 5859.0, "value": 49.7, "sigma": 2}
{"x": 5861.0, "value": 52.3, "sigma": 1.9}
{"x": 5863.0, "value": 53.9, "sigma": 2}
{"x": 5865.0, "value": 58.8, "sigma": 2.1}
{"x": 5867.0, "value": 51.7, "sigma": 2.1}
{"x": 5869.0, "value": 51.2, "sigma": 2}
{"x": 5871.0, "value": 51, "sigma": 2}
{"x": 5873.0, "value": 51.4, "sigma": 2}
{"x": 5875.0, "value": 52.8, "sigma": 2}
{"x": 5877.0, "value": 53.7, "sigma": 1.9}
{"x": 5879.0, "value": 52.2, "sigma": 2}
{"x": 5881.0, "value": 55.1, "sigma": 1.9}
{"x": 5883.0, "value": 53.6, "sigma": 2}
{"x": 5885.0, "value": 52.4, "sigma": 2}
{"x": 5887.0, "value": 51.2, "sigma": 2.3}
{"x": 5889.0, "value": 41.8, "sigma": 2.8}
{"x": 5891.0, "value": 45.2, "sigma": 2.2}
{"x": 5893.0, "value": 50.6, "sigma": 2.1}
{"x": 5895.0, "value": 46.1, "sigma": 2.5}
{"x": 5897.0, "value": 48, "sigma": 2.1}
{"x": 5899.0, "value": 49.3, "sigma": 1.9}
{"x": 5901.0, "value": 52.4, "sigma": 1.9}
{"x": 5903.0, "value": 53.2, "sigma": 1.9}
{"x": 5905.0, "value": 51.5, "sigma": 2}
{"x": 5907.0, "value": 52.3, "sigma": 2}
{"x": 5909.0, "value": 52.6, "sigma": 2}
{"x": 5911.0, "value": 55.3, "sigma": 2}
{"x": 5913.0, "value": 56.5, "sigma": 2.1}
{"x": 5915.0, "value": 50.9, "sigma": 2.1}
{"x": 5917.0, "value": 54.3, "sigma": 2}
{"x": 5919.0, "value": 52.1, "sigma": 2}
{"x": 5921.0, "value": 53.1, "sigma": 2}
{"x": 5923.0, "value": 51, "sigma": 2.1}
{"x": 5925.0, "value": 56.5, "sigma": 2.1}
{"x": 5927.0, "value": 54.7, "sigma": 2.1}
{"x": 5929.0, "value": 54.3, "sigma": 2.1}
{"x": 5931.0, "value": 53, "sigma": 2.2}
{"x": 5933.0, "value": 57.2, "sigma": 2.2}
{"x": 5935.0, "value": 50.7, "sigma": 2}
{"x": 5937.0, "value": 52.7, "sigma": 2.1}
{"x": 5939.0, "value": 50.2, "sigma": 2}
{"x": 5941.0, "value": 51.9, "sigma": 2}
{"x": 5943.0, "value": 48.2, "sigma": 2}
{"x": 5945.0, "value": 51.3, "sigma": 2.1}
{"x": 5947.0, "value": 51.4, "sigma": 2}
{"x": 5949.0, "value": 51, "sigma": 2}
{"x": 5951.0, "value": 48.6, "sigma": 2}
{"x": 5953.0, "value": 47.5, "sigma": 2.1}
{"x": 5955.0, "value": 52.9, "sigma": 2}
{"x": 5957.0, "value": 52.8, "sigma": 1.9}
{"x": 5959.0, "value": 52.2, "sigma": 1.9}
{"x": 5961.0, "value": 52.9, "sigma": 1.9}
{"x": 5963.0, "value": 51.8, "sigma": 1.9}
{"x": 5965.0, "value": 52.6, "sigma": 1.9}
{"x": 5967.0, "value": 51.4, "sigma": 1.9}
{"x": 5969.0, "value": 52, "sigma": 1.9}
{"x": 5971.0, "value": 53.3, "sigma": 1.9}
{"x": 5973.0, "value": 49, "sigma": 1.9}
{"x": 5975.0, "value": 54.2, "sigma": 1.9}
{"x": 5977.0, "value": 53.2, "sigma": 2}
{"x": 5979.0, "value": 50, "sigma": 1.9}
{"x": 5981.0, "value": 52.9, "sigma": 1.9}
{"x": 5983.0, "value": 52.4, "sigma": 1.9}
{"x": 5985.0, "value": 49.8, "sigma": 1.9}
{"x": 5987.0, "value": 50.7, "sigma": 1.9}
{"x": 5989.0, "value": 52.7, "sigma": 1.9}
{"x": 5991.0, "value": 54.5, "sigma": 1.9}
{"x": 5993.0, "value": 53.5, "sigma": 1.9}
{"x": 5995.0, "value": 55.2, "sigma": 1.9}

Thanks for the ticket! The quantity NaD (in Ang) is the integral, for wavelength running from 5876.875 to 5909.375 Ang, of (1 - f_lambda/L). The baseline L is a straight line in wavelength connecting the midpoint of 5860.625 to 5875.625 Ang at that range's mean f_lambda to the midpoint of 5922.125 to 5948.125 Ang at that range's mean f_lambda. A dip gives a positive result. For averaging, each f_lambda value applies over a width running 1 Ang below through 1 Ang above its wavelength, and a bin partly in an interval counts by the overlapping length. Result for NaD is 1.38 Ang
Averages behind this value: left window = 52.9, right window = 52.5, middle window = 50.5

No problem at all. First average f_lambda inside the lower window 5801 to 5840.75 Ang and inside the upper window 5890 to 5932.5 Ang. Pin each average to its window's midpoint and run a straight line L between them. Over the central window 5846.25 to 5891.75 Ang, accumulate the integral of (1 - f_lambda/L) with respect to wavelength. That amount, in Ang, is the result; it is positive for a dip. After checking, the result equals 0.66 Ang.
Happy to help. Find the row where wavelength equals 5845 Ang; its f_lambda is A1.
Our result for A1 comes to 57.4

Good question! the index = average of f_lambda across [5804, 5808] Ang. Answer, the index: 55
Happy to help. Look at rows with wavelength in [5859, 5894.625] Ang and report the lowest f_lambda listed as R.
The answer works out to 41.8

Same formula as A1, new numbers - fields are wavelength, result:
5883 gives 53.6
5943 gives 48.2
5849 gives 52.1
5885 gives 52.4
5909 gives 52.6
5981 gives 52.9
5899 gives 49.3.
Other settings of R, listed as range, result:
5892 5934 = 46.1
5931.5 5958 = 47.5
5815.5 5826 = 48.8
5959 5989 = 49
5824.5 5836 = 50.4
